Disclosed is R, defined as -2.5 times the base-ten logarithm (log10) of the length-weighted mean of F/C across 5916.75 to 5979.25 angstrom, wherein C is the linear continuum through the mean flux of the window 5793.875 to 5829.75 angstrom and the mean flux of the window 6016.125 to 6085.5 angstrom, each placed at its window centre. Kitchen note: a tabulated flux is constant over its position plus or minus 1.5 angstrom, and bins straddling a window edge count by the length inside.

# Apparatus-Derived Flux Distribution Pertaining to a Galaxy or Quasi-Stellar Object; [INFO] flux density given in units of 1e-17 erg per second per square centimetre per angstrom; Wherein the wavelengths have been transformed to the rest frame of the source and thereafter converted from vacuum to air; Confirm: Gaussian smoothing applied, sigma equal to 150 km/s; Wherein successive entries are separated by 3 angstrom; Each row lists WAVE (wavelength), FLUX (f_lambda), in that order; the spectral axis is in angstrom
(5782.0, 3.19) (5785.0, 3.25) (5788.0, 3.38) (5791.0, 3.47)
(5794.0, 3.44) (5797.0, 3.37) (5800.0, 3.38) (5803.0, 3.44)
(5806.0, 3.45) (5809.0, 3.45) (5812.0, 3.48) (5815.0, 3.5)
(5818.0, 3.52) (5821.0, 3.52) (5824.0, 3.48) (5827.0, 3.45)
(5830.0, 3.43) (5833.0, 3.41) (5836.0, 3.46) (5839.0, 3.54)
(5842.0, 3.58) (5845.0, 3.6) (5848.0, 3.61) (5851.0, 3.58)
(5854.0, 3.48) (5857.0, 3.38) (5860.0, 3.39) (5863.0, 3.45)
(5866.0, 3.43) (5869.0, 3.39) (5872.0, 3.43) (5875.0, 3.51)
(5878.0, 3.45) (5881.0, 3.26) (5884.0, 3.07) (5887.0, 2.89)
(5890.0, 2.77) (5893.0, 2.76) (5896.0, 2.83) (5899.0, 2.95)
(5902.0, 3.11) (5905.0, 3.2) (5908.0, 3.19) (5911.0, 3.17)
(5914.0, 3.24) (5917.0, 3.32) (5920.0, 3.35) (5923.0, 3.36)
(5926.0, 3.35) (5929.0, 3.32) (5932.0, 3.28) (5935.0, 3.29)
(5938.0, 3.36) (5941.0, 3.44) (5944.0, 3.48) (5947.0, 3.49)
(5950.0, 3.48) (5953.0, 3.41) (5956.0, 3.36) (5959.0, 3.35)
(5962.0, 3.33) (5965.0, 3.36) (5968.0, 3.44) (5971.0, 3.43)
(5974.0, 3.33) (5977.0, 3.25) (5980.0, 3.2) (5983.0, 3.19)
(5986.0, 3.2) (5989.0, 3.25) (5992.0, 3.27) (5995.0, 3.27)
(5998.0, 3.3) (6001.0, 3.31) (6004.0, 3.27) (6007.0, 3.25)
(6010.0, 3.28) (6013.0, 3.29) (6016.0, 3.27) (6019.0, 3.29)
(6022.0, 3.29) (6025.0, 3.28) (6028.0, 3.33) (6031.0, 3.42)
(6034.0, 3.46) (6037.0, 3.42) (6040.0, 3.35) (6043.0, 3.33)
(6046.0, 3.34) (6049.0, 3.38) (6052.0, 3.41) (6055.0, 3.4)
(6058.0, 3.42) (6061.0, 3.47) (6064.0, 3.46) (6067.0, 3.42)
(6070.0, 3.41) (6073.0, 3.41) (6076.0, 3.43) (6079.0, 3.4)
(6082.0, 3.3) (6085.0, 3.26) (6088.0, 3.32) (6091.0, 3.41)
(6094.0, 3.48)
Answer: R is 0.013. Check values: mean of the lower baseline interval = 3.46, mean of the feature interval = 3.37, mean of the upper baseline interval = 3.38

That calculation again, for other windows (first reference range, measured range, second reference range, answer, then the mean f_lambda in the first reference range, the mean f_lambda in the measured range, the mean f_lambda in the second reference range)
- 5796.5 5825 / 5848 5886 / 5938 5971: 0.01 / 3.46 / 3.4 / 3.41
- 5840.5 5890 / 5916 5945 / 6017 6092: 0.01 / 3.39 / 3.35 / 3.38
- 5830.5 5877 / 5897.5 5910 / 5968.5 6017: 0.10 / 3.48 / 3.11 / 3.28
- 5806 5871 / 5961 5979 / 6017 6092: 0.02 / 3.48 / 3.35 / 3.38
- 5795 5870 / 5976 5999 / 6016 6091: 0.05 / 3.47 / 3.24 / 3.37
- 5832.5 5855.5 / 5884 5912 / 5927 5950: 0.16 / 3.54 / 2.99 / 3.39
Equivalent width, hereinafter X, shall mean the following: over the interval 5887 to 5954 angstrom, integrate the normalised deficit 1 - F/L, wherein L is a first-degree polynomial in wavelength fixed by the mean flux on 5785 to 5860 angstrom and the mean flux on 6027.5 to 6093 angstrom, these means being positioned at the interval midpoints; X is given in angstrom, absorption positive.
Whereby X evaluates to 4.11 angstrom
